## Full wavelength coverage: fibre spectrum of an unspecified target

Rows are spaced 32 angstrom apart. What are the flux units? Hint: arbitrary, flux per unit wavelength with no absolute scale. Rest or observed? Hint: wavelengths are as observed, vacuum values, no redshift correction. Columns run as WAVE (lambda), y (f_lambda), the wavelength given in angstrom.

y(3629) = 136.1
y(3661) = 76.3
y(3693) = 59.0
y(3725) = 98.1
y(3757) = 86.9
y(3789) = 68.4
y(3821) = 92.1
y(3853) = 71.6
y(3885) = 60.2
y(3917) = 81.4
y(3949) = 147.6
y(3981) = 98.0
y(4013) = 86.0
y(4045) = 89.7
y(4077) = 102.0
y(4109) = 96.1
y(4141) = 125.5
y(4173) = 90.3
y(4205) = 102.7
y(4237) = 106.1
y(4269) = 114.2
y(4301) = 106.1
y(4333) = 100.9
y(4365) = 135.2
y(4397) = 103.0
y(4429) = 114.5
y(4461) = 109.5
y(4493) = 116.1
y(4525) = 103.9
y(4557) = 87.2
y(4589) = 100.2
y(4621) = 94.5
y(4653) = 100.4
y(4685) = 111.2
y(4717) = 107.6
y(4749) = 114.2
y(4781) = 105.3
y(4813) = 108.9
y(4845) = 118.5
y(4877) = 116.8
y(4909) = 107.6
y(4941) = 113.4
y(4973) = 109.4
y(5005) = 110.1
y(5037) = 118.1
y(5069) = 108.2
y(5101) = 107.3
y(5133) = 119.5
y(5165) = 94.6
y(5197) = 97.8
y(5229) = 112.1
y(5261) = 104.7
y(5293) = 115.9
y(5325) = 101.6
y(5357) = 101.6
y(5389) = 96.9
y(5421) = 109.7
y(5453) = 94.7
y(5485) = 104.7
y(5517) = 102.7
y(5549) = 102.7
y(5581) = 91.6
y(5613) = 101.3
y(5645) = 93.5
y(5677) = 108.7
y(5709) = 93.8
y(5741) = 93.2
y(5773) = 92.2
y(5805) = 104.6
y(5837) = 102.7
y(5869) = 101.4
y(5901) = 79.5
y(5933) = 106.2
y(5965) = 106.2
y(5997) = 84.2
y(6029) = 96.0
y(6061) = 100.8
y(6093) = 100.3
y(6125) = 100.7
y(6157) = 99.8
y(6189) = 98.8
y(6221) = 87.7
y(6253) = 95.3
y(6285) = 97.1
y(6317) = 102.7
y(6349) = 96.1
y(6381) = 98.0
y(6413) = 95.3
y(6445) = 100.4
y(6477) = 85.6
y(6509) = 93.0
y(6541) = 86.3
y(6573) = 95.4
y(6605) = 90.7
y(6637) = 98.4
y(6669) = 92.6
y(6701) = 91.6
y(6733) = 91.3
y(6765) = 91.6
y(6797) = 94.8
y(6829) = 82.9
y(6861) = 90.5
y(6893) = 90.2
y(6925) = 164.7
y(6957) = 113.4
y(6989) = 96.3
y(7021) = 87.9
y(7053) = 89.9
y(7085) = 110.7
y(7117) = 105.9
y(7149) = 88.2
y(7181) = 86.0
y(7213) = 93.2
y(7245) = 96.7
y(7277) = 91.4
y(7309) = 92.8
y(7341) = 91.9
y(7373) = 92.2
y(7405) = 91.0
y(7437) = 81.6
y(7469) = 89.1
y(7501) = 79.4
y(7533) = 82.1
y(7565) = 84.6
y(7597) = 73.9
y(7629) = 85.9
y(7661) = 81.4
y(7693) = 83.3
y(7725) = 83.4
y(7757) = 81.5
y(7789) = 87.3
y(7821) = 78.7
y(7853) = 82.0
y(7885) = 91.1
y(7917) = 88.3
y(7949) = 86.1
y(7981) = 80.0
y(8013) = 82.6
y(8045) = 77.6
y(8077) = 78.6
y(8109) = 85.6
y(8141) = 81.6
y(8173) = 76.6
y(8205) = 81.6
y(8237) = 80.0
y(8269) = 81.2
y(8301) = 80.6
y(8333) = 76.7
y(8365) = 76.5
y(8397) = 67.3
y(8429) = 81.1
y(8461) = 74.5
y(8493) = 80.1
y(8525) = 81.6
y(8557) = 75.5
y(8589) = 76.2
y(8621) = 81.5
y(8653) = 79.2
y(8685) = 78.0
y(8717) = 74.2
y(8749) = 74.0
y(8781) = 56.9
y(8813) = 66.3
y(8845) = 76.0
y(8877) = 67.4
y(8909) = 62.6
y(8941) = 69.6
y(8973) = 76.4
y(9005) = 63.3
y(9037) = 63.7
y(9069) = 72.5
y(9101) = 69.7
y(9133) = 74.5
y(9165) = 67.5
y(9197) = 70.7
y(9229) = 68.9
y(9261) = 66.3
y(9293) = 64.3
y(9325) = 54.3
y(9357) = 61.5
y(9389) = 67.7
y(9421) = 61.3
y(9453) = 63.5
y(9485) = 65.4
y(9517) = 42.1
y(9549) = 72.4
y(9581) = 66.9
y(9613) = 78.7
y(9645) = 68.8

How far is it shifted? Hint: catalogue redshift 0.057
